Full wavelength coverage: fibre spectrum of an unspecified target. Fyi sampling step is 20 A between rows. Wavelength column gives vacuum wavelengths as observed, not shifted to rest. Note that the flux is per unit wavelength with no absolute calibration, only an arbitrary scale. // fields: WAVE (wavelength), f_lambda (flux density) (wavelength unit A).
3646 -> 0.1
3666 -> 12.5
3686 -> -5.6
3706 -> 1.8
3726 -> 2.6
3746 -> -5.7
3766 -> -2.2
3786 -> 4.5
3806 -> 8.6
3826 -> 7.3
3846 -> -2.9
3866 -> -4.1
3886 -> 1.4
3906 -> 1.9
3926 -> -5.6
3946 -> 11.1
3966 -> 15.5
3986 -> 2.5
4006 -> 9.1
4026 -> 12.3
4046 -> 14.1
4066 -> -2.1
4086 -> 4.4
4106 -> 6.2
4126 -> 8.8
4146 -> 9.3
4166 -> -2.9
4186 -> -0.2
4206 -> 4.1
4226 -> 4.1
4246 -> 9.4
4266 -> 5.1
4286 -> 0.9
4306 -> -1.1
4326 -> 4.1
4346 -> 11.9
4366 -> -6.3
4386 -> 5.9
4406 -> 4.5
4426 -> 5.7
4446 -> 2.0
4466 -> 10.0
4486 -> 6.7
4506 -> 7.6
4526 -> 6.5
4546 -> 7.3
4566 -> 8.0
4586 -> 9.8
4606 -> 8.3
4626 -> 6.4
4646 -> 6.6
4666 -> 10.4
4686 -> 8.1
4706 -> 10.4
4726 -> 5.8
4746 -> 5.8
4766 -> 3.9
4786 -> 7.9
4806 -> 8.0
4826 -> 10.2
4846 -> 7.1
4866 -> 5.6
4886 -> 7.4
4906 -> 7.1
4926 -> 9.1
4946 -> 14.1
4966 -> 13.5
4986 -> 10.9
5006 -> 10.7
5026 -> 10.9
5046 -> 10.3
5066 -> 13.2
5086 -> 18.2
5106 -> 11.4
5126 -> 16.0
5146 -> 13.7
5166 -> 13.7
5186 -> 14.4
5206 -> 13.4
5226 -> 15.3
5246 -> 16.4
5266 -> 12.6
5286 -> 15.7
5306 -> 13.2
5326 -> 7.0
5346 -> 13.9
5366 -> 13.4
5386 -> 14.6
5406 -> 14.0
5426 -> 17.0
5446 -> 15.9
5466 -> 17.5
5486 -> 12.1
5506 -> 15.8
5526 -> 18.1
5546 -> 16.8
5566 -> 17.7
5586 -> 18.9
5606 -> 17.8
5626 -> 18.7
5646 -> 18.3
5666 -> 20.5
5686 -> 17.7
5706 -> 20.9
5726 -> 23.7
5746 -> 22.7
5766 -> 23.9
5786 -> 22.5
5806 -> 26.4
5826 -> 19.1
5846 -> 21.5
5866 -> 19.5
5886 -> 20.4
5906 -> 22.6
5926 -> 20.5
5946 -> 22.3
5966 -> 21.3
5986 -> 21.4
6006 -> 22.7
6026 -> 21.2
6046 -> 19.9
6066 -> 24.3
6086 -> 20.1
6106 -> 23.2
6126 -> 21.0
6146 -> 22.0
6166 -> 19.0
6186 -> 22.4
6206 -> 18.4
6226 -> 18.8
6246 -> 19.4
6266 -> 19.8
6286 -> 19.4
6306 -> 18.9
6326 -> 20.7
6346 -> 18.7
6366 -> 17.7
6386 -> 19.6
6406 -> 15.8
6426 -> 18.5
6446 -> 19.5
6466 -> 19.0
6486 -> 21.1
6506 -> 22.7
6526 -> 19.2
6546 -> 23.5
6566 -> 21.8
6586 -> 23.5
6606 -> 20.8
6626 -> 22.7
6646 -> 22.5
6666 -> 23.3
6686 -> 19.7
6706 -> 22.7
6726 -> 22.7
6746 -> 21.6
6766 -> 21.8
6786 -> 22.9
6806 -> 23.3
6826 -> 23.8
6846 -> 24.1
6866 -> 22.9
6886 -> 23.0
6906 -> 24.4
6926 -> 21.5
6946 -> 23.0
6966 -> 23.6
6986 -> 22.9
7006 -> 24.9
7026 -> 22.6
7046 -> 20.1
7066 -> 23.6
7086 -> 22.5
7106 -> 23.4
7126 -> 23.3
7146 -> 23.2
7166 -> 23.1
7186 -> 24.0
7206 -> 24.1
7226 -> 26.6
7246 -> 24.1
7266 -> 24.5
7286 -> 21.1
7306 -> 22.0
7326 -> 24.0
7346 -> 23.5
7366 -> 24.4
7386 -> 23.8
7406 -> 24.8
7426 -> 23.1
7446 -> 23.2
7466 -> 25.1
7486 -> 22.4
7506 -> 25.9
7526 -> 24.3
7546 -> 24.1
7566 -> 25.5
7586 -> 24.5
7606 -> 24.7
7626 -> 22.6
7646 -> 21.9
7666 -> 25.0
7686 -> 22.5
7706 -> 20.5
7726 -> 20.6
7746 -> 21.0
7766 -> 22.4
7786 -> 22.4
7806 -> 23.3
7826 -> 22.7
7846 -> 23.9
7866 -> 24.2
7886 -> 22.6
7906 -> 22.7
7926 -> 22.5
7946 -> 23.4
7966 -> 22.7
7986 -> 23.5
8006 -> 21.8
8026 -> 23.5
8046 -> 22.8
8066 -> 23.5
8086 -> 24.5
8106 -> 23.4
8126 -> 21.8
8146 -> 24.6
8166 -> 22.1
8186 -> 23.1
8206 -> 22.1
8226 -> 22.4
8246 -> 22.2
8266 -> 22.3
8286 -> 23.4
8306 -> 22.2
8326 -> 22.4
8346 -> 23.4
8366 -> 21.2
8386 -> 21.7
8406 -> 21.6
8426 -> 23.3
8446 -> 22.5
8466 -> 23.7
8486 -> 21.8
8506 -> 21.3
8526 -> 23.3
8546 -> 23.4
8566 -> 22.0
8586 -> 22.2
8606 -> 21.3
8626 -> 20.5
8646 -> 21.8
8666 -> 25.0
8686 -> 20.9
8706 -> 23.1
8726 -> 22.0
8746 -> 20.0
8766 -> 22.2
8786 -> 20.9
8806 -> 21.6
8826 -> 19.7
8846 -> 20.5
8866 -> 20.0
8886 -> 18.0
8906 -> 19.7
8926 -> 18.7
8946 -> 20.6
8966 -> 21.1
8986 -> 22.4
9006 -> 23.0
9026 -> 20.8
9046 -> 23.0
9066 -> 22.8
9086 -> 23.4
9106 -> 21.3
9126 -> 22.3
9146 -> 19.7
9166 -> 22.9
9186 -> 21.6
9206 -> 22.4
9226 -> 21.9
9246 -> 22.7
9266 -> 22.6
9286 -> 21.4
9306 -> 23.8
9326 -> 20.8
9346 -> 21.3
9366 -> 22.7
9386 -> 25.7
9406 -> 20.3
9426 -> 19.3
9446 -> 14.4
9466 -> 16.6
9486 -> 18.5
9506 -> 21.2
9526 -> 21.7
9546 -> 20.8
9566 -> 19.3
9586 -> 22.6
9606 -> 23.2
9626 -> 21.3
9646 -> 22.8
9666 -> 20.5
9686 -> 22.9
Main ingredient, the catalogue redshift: 0.237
